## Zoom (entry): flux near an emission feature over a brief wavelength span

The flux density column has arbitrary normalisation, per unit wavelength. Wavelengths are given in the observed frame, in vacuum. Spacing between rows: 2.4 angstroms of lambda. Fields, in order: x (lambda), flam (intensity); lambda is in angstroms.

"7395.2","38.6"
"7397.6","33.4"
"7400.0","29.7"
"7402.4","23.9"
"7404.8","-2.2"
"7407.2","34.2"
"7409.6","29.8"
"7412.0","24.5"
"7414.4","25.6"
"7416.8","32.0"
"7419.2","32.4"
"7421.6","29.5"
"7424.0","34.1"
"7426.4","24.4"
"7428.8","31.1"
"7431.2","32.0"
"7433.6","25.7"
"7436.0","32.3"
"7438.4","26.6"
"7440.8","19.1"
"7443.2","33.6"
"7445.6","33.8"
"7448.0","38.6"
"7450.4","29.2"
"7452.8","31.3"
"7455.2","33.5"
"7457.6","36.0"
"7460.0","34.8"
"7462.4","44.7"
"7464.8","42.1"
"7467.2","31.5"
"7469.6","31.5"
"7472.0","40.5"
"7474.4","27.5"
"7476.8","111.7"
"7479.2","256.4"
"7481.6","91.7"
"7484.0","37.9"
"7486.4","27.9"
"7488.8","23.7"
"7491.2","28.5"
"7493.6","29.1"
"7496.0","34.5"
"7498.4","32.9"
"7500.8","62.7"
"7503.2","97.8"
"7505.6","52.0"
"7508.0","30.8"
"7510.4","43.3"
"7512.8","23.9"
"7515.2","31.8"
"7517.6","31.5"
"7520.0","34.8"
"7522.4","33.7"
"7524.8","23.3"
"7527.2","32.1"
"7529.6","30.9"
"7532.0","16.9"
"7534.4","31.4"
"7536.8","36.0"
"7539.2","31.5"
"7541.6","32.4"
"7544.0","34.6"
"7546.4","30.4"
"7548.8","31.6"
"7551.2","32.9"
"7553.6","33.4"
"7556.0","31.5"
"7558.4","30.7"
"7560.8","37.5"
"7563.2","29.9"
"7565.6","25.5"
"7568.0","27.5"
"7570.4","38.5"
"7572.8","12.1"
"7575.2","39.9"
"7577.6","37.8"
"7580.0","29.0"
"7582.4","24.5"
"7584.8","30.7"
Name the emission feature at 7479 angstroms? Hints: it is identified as H-alpha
